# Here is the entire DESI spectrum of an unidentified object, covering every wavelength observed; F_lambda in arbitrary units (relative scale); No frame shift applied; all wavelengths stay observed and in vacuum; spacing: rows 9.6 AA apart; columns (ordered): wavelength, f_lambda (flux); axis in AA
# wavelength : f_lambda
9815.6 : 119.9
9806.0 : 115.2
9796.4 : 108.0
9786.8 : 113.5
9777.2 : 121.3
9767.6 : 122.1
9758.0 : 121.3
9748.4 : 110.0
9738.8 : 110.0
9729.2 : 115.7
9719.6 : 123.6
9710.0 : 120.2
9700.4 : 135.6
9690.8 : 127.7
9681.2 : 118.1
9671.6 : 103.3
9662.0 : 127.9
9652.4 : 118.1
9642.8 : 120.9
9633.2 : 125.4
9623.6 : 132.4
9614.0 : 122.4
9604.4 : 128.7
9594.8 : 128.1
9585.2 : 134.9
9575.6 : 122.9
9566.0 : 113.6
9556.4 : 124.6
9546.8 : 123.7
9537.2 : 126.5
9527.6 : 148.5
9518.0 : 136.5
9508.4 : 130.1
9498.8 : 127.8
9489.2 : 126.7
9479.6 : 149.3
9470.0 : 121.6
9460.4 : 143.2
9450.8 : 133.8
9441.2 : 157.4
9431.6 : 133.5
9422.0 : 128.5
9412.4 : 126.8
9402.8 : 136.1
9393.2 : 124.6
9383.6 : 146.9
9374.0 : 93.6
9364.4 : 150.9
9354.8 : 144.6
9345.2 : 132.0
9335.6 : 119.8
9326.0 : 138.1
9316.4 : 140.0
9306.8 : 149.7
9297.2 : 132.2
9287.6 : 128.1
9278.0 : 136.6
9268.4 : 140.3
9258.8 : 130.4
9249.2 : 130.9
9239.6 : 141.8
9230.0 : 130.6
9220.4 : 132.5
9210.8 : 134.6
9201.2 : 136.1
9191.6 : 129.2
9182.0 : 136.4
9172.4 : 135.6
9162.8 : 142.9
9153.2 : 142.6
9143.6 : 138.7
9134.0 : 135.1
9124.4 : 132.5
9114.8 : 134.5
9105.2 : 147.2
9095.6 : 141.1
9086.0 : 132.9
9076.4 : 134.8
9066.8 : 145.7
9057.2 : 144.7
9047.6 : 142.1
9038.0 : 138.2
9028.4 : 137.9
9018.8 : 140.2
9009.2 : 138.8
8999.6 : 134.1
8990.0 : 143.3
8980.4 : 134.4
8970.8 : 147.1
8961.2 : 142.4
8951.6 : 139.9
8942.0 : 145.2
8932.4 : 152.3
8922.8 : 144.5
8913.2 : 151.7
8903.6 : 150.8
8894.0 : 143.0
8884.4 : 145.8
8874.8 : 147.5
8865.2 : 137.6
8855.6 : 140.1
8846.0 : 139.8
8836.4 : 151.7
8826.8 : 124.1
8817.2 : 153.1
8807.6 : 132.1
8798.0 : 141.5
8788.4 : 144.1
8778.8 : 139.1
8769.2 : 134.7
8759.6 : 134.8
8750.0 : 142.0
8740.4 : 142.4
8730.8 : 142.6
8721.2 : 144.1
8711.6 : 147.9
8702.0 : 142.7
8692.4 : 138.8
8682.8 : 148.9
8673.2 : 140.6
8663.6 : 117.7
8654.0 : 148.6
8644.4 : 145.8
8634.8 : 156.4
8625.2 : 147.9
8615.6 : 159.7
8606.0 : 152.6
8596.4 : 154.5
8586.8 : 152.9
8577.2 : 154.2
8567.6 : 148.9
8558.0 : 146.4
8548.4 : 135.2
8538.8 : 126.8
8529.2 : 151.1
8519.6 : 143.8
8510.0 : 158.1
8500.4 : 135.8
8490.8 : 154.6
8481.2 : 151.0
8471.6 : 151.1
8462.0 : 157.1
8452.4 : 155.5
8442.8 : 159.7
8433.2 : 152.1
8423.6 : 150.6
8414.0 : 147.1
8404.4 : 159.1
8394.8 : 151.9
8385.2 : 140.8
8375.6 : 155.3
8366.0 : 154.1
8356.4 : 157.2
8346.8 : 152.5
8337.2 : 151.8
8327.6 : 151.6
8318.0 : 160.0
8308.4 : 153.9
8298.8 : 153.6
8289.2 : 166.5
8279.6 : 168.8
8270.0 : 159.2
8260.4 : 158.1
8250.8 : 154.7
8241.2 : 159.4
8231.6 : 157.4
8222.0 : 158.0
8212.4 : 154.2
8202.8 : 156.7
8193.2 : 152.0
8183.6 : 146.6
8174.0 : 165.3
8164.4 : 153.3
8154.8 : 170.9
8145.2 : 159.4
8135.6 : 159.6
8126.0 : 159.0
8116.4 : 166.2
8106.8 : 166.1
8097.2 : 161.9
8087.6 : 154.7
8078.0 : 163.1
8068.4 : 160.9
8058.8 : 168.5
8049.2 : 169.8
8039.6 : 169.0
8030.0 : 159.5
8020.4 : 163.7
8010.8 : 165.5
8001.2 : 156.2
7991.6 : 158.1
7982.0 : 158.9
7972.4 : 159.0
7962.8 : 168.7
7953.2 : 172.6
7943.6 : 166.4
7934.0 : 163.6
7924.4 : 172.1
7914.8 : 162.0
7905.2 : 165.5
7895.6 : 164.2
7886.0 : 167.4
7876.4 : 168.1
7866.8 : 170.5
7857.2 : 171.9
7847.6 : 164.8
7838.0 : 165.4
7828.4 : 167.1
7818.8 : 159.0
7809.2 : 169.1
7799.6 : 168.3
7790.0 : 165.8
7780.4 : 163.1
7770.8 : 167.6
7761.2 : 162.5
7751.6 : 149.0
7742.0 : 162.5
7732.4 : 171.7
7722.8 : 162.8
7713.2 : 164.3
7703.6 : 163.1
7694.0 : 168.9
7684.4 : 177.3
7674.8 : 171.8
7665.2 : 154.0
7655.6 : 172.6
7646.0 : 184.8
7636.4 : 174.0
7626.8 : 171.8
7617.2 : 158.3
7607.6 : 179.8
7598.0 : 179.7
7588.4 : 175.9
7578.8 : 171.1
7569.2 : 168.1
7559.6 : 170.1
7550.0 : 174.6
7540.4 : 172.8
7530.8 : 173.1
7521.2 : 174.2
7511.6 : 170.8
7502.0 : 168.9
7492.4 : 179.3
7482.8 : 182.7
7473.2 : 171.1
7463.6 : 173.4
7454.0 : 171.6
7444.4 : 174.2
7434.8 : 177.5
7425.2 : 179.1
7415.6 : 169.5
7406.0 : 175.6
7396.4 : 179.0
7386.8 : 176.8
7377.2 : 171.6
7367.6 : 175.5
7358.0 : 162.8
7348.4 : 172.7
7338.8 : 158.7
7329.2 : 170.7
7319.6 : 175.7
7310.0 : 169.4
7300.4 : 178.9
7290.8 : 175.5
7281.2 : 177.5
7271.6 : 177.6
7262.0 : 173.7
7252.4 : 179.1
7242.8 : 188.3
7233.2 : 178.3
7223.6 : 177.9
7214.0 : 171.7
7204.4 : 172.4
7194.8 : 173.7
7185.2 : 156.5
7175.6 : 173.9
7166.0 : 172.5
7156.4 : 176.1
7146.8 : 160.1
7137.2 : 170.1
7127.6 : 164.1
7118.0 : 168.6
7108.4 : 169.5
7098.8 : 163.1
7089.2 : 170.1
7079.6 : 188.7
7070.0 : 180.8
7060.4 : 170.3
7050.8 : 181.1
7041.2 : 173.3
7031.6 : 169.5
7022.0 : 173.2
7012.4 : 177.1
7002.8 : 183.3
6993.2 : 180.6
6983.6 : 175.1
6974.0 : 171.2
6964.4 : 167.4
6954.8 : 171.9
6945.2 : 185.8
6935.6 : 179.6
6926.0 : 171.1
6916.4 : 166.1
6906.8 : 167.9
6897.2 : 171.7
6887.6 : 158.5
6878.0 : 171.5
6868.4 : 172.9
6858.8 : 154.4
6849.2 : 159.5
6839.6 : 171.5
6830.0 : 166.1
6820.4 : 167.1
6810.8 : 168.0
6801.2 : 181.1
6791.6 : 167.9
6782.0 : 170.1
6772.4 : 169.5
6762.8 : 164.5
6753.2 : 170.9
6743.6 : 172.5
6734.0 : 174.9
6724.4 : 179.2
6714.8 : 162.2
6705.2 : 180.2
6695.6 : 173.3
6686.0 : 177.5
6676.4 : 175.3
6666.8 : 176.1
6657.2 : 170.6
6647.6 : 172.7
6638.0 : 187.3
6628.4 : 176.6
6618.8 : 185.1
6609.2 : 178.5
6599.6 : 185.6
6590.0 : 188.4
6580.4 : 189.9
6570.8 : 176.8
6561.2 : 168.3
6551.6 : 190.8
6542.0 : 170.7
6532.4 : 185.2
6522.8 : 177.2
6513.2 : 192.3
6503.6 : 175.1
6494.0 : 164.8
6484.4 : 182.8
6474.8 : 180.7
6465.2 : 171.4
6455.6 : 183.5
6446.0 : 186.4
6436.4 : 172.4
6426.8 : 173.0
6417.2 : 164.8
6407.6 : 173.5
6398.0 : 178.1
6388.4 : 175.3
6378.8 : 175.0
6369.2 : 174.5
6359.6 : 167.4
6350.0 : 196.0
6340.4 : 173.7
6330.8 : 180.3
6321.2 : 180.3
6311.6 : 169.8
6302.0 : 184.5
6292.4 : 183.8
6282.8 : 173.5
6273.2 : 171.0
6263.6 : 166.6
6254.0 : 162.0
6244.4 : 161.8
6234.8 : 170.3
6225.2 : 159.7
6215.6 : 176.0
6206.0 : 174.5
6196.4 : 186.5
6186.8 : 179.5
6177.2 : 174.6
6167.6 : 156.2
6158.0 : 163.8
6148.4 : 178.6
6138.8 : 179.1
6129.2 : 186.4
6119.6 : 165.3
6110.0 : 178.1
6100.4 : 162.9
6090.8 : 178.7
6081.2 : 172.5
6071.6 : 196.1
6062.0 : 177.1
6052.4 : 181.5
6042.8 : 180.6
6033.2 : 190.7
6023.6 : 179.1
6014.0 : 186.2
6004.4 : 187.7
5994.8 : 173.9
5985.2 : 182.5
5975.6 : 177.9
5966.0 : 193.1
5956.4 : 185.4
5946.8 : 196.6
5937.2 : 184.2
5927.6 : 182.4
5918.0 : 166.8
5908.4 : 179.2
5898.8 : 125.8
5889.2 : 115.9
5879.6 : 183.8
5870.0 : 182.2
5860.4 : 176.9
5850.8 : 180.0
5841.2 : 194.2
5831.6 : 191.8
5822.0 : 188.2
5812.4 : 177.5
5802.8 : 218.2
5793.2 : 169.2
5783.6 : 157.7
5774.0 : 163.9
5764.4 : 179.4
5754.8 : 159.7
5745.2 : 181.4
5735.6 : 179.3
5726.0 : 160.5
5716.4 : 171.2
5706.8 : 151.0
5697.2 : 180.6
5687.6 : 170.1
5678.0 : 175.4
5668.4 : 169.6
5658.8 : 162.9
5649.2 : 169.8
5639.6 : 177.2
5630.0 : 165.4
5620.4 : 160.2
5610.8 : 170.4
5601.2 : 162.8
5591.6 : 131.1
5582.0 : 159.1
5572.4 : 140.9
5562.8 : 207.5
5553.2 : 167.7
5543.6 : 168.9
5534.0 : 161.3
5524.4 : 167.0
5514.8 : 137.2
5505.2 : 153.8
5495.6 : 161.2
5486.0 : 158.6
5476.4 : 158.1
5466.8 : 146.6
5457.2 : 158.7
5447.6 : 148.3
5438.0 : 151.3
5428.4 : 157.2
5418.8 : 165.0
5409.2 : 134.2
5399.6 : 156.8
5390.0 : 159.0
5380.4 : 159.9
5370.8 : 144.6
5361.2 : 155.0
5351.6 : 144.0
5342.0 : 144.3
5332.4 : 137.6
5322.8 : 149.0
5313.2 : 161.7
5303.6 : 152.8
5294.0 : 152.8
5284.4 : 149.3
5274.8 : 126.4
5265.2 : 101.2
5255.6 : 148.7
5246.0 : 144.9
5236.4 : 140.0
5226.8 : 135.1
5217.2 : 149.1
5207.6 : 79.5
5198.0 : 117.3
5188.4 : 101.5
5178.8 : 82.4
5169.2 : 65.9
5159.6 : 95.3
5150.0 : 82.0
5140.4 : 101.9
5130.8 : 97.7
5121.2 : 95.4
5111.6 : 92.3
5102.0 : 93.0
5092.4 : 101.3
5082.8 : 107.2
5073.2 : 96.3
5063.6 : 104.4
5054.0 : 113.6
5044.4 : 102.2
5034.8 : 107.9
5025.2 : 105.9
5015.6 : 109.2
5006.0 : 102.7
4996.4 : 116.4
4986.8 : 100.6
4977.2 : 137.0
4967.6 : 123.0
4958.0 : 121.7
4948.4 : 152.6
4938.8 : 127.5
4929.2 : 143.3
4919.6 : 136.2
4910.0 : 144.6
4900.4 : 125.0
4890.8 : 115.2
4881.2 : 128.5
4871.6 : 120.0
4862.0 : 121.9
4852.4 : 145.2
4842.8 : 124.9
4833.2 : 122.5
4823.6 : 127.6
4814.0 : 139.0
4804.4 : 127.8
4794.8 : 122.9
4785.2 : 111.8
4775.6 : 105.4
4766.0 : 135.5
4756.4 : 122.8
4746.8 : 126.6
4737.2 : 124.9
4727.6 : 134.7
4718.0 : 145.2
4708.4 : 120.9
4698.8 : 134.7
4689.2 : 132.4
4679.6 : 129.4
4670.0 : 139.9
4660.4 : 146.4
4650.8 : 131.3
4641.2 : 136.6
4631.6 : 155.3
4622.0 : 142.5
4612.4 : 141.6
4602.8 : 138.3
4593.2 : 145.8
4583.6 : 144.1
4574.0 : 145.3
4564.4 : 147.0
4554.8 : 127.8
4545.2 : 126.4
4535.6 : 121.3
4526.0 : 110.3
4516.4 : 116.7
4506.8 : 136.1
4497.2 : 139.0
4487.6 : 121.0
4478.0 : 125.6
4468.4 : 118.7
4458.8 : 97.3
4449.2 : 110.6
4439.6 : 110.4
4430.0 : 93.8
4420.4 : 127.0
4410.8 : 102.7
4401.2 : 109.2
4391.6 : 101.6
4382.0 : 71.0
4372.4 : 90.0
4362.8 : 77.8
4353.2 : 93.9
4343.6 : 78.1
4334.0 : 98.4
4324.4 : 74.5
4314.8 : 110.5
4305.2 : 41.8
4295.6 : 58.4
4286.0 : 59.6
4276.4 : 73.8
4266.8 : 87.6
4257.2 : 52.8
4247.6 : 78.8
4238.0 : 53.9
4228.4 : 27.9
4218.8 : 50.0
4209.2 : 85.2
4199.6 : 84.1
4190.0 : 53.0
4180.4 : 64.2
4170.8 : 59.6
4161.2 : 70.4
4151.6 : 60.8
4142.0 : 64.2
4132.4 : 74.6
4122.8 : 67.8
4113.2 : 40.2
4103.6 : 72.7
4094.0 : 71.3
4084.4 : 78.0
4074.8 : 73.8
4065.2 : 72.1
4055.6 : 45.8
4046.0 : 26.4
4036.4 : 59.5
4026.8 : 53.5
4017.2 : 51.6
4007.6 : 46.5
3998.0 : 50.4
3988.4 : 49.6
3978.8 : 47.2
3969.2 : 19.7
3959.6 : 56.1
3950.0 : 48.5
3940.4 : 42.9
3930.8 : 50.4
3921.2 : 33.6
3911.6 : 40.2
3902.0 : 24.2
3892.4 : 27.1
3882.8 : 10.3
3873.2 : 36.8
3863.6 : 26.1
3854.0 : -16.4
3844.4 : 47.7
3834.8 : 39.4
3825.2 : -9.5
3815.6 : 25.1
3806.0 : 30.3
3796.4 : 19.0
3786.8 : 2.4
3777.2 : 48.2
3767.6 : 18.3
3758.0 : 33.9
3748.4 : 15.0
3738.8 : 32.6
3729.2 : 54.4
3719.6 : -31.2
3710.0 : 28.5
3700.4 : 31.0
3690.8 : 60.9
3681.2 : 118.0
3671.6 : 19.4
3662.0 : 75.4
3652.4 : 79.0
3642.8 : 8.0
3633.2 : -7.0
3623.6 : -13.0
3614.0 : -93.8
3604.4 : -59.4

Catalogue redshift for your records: 0.000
